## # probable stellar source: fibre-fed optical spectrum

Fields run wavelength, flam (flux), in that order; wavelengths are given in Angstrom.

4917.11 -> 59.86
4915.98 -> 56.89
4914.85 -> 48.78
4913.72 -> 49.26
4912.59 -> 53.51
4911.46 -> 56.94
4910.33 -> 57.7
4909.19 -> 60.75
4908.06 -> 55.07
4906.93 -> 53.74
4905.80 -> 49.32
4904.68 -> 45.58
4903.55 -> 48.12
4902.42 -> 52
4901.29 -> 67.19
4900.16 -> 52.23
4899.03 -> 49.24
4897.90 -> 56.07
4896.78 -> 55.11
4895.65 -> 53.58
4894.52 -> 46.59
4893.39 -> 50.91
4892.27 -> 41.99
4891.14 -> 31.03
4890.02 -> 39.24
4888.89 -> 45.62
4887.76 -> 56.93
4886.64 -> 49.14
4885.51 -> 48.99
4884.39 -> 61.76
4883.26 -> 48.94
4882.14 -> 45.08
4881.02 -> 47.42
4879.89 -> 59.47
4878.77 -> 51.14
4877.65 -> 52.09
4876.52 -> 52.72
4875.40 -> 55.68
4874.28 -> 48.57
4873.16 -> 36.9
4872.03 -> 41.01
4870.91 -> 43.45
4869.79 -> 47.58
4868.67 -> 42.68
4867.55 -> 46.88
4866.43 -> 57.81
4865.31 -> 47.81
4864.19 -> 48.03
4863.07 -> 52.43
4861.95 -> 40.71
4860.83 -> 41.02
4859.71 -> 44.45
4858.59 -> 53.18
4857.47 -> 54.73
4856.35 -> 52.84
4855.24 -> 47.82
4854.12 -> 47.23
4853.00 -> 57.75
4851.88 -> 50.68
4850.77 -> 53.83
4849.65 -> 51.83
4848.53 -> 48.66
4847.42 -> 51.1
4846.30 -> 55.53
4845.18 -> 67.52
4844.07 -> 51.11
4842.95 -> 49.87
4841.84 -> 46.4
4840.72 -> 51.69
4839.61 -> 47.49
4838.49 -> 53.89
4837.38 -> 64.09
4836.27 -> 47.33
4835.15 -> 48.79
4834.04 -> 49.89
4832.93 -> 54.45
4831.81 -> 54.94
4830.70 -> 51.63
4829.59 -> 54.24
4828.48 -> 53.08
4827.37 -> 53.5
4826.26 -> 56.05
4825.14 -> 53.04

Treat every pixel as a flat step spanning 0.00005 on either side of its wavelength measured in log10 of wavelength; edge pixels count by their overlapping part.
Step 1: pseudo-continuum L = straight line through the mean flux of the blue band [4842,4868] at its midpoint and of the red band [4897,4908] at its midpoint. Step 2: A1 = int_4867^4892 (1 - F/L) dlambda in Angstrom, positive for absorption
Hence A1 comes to 2.00 Angstrom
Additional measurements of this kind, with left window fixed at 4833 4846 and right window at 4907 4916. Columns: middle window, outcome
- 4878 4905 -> 2.0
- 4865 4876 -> 1.4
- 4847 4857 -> 0.3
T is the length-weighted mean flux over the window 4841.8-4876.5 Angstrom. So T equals 49.6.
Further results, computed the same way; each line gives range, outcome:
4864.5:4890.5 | 49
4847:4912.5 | 50.1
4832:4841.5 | 52.1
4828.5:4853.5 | 52.8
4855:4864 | 48.4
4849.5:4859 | 52.2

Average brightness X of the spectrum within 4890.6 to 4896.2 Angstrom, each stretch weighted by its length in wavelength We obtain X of 44.8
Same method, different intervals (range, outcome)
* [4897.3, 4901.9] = 56.1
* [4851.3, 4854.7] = 51.9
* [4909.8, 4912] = 57.3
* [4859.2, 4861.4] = 42.7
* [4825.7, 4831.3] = 53.8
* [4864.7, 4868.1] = 50.8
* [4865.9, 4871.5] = 47.6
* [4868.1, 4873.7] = 42.3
